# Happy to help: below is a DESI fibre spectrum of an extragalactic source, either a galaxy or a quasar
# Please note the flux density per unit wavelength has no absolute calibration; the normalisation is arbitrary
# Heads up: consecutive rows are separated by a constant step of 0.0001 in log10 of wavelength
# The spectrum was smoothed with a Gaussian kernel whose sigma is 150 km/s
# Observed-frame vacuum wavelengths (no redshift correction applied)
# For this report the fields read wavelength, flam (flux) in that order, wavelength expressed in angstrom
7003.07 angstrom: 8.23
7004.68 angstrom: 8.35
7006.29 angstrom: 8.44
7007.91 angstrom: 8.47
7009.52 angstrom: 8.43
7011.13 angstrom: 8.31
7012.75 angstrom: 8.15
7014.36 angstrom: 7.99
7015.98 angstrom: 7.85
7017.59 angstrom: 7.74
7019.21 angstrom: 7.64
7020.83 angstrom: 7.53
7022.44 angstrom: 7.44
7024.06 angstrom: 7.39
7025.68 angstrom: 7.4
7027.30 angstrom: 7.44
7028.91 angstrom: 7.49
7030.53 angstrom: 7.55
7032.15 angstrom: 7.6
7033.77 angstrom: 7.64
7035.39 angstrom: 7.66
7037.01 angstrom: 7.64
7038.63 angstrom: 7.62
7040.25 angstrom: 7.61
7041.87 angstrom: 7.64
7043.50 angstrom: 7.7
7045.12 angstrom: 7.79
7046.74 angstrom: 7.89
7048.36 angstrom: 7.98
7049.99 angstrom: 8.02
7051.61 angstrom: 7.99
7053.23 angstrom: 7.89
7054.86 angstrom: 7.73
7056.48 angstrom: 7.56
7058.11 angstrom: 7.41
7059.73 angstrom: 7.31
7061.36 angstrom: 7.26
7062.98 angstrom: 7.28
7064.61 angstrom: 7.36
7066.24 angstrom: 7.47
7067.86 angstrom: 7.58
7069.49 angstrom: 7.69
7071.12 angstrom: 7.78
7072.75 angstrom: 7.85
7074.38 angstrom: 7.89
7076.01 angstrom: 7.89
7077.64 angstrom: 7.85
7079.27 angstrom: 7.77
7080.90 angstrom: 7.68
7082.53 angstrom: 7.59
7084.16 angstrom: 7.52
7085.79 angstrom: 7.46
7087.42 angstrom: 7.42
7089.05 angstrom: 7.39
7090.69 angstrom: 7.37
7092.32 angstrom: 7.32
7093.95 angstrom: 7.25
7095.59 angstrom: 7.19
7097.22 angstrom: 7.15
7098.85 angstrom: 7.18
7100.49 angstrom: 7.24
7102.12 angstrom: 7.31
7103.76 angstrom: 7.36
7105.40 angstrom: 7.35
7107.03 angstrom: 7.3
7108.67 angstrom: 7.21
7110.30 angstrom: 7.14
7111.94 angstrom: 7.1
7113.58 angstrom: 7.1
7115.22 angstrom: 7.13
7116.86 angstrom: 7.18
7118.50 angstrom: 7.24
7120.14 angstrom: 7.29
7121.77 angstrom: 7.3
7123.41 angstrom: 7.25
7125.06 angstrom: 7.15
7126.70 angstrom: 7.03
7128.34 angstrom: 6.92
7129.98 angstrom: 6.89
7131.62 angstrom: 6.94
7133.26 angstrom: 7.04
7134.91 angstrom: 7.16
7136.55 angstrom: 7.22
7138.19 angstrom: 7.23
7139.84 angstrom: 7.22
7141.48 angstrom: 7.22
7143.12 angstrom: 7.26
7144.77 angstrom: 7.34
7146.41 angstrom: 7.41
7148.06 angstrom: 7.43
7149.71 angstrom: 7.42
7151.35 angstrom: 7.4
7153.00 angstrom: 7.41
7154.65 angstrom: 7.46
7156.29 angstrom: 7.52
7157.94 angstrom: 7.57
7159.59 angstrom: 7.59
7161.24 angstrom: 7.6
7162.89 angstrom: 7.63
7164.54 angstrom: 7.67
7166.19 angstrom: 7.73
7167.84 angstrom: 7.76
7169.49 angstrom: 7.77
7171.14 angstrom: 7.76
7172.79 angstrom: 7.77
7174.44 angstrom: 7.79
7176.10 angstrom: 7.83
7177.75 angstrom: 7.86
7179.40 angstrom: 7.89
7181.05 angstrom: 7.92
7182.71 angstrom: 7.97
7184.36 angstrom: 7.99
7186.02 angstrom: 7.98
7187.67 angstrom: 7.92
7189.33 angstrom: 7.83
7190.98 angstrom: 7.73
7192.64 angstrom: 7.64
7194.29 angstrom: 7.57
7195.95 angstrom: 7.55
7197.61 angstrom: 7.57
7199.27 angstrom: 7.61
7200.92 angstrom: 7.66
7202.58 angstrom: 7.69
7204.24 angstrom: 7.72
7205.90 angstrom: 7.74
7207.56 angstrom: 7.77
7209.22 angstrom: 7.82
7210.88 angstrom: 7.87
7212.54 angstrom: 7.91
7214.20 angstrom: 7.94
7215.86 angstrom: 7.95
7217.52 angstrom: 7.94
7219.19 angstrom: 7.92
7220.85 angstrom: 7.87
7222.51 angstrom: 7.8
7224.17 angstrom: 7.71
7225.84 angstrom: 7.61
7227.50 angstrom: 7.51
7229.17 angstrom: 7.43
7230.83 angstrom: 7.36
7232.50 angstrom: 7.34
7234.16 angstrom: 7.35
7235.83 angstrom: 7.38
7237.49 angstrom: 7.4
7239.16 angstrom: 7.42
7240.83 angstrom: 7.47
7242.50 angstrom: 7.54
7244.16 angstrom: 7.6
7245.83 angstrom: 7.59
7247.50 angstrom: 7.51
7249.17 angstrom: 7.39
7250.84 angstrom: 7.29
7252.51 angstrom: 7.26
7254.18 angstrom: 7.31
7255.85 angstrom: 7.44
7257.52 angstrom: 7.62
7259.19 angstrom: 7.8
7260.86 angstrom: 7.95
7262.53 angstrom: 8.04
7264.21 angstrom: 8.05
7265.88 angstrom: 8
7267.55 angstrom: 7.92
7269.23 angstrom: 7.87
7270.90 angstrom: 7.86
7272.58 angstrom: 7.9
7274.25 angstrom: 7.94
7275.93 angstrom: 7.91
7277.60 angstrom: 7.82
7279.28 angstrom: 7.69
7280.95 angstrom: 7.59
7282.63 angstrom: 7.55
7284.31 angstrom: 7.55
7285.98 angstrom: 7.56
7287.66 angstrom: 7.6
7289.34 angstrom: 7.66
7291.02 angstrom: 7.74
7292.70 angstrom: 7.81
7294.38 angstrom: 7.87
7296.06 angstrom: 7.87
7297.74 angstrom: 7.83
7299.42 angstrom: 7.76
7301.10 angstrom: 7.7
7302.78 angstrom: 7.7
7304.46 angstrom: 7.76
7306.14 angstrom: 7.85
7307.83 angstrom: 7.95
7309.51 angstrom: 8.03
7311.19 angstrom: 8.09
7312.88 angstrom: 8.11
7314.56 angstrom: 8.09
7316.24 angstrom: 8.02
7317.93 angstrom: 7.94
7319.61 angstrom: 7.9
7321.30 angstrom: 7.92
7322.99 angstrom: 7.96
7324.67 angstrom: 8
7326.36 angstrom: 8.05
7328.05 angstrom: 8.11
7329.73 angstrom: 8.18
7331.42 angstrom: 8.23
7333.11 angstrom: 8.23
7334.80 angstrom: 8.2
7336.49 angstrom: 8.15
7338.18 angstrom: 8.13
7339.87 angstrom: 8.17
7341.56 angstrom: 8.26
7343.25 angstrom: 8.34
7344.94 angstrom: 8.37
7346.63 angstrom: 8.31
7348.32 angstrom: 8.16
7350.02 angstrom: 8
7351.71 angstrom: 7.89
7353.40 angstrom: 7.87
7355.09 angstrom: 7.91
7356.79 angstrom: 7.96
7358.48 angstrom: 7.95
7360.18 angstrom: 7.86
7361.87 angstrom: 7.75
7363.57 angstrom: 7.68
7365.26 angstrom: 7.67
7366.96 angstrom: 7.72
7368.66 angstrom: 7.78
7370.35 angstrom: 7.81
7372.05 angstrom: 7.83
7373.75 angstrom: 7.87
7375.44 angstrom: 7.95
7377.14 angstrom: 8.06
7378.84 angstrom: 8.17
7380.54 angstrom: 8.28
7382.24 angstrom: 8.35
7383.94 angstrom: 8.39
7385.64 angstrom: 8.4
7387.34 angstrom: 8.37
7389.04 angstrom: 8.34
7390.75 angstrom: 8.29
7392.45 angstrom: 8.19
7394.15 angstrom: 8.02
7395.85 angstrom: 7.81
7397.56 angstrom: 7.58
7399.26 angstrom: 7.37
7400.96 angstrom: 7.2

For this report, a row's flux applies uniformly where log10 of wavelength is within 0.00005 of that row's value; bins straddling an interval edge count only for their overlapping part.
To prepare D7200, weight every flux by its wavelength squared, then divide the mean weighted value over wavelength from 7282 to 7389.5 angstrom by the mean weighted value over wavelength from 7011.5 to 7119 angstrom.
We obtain 1.14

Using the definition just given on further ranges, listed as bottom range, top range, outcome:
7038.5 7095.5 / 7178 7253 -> 1.05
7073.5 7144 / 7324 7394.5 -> 1.19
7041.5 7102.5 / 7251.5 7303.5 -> 1.08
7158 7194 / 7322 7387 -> 1.09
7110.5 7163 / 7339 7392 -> 1.18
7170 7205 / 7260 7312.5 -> 1.03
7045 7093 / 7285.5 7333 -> 1.11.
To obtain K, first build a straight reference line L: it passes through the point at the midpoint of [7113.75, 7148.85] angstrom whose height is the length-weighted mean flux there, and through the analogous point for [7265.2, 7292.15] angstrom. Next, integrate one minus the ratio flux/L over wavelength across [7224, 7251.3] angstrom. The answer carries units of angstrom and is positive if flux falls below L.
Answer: 0.49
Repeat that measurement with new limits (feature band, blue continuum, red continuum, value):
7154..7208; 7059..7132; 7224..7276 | -1.7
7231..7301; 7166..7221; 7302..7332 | 2.3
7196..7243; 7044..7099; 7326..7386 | 1.1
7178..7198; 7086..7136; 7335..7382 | -1.0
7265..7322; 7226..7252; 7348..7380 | -1.5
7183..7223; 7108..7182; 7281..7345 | -1.1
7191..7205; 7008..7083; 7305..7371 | 0.4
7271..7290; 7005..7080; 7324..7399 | 0.6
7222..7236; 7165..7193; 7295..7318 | 0.6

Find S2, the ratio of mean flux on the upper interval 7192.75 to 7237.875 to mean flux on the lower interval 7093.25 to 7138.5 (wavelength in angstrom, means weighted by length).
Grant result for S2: 1.07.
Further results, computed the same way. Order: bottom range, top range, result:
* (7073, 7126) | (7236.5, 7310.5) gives 1.05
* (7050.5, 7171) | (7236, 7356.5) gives 1.06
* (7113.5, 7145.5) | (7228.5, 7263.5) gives 1.05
